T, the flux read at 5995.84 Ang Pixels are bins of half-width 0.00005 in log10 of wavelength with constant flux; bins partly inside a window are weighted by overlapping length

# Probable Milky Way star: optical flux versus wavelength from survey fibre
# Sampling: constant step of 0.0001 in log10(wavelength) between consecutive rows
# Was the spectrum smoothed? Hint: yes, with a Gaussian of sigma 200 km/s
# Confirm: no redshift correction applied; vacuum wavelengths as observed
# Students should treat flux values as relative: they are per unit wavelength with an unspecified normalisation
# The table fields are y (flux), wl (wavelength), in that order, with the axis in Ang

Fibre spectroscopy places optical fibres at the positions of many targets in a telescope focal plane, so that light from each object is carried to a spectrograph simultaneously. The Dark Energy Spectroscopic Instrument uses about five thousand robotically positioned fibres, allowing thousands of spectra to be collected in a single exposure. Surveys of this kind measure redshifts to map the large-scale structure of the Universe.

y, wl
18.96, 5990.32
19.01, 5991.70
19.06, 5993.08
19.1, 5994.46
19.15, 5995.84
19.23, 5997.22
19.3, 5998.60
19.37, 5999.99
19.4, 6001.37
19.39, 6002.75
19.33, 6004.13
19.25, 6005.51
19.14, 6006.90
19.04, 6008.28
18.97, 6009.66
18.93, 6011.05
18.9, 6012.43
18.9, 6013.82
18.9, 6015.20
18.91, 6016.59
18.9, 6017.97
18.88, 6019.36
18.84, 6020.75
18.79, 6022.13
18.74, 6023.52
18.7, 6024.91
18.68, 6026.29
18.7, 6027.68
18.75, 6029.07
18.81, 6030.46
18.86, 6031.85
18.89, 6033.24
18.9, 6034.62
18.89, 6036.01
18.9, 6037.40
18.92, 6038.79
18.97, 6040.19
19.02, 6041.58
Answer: 19.15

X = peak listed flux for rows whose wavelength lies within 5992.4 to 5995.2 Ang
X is 19.1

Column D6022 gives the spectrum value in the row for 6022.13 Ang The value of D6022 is 18.79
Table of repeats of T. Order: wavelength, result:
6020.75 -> 18.84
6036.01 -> 18.89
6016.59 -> 18.91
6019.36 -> 18.88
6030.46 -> 18.81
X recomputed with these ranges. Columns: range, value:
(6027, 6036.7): 18.9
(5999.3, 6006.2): 19.4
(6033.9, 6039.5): 18.92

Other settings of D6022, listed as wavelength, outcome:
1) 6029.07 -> 18.75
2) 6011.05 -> 18.93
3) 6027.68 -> 18.7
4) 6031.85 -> 18.86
